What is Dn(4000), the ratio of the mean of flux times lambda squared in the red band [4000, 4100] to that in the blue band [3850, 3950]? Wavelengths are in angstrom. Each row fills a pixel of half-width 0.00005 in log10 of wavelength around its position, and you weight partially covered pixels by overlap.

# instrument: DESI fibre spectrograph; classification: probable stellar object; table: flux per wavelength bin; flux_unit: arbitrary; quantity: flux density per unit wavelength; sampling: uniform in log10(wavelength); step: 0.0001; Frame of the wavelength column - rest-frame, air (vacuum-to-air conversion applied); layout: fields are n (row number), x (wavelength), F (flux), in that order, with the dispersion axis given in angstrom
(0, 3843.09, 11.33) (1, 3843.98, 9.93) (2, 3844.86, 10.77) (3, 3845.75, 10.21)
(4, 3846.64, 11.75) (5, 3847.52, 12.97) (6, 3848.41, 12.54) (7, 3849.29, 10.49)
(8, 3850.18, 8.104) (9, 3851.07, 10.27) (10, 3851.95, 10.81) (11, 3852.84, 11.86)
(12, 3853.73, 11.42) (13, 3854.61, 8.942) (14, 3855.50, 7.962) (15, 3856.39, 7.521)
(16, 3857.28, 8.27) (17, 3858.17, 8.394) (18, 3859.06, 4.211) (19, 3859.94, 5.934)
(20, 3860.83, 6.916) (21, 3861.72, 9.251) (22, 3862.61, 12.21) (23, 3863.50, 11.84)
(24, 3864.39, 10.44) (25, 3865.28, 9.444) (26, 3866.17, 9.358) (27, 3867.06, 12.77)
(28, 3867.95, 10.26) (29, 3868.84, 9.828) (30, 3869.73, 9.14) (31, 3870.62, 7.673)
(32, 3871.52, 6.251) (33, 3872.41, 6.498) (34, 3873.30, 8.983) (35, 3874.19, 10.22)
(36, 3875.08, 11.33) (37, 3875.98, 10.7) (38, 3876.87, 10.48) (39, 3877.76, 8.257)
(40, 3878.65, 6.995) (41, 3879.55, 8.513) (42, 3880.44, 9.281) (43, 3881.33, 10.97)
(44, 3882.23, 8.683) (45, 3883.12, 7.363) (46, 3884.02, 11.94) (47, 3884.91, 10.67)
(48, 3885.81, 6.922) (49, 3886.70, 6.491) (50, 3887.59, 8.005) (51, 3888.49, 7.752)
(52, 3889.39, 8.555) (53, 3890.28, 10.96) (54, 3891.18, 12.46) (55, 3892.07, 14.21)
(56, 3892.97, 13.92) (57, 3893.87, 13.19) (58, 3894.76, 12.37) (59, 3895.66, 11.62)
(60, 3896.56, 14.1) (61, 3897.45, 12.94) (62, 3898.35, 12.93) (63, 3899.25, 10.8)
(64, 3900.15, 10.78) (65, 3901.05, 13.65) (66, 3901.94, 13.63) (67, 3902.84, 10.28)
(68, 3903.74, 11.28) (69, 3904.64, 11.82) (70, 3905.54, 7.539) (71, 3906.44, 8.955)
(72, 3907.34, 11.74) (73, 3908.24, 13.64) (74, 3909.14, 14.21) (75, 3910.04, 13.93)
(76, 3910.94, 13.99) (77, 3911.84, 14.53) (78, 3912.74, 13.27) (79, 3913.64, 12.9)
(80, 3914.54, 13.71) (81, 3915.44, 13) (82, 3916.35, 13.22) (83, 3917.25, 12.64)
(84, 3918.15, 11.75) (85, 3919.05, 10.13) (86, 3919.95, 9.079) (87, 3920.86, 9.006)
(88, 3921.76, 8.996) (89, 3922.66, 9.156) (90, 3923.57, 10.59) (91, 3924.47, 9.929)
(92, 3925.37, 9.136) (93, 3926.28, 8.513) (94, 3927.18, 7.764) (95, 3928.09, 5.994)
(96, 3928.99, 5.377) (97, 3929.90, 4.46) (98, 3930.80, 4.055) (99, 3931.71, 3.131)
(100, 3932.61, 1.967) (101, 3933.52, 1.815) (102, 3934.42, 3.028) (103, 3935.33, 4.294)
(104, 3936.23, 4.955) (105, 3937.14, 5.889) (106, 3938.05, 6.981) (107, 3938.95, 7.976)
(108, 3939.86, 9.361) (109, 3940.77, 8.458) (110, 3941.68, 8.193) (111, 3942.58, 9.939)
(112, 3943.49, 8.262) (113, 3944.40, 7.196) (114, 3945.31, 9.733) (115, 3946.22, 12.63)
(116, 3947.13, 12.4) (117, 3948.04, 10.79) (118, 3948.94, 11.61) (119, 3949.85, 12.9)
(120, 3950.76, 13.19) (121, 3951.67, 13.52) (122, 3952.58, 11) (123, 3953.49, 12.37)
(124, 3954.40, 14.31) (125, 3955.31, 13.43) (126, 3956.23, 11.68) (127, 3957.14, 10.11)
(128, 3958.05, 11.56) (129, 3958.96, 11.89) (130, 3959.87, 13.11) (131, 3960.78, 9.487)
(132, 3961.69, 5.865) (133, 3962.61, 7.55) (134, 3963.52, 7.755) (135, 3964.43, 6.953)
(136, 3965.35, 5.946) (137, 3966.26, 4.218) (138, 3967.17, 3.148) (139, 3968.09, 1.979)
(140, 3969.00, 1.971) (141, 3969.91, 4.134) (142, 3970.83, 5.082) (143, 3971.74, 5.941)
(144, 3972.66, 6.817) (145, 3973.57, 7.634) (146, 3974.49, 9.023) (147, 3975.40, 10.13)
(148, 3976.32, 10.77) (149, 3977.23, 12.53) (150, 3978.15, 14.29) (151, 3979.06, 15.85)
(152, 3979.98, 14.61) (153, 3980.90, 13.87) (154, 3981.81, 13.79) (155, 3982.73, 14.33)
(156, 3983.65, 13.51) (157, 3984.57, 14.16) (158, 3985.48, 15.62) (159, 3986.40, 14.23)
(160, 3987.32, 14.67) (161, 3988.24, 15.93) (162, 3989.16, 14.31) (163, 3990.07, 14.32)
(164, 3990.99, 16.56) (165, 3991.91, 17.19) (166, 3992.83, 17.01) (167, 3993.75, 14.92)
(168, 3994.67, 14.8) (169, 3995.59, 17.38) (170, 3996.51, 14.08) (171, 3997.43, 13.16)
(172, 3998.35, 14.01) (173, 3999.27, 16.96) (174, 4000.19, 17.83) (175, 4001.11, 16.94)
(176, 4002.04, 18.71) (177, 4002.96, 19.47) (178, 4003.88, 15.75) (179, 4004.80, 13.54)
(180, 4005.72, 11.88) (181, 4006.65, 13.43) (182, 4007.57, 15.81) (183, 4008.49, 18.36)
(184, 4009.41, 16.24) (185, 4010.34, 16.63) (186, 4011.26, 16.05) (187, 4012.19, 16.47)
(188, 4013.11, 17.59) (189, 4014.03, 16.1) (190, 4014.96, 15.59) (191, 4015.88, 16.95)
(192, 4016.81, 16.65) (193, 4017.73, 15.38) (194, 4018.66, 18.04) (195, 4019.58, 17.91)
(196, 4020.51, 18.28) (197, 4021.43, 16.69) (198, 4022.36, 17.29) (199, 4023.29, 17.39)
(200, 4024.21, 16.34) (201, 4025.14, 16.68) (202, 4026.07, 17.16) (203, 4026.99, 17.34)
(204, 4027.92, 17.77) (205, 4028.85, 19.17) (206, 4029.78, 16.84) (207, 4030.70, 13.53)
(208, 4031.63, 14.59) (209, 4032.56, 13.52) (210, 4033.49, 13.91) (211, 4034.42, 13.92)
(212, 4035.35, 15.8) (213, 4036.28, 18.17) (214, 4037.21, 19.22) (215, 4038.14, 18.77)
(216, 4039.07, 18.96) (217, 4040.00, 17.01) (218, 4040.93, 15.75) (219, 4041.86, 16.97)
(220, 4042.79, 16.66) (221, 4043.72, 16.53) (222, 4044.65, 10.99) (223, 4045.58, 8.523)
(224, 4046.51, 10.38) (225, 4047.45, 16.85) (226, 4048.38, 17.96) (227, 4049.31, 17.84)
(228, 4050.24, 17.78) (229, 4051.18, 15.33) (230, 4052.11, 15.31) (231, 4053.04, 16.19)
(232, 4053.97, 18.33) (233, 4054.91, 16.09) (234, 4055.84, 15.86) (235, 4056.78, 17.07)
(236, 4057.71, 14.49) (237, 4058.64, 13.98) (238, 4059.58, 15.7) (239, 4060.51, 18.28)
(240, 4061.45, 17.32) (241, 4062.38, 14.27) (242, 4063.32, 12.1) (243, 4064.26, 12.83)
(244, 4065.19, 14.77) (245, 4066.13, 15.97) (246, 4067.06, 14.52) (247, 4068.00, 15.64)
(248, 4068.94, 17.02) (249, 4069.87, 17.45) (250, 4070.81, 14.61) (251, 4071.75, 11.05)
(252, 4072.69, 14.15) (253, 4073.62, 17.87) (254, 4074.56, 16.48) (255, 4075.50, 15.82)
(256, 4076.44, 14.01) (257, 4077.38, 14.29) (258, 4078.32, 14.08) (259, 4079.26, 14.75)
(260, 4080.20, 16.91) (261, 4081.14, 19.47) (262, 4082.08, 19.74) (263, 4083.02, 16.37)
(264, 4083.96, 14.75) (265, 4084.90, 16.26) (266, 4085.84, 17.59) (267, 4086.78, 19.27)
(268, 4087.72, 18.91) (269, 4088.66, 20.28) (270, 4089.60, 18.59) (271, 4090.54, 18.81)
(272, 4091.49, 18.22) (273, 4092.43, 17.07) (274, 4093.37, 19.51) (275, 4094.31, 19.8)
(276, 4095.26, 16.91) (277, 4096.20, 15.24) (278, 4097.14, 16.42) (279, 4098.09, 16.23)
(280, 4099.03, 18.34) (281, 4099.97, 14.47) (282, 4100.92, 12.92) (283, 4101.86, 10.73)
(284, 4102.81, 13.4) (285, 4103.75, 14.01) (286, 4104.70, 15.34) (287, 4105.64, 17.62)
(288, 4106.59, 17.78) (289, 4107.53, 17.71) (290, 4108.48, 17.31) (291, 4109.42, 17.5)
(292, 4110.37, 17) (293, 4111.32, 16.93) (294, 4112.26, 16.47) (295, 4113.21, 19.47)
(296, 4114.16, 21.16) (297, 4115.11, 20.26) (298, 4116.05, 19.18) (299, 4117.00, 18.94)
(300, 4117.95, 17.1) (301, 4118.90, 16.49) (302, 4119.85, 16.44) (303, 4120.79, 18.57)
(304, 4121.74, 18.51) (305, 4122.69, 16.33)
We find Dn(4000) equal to 1.82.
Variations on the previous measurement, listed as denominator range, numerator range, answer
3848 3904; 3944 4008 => 1.27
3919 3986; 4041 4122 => 1.93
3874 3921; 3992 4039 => 1.55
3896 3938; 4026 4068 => 1.74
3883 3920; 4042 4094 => 1.50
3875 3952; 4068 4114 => 1.83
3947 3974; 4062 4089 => 1.89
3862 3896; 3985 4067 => 1.74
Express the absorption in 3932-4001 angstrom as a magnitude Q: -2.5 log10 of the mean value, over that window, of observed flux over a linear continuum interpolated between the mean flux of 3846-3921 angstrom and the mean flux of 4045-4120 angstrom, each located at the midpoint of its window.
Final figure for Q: 0.22 mag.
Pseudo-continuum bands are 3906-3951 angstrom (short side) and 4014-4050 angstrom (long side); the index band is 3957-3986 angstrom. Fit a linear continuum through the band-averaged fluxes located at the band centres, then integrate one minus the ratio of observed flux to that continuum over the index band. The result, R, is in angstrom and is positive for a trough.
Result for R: 6.6 angstrom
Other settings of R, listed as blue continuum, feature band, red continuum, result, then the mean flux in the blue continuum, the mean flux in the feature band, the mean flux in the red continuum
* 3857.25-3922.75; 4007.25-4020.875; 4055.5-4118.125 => -2.4 angstrom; 10.5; 16.8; 16.5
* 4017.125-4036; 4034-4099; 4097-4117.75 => 1.3 angstrom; 16.4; 16.3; 16.8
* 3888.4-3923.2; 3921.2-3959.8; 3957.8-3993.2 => 8.3 angstrom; 11.9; 8.83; 10.7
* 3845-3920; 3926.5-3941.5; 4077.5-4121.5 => 8.3 angstrom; 10.5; 5.45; 17.2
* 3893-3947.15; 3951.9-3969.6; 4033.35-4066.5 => 4.4 angstrom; 9.78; 8.67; 15.7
